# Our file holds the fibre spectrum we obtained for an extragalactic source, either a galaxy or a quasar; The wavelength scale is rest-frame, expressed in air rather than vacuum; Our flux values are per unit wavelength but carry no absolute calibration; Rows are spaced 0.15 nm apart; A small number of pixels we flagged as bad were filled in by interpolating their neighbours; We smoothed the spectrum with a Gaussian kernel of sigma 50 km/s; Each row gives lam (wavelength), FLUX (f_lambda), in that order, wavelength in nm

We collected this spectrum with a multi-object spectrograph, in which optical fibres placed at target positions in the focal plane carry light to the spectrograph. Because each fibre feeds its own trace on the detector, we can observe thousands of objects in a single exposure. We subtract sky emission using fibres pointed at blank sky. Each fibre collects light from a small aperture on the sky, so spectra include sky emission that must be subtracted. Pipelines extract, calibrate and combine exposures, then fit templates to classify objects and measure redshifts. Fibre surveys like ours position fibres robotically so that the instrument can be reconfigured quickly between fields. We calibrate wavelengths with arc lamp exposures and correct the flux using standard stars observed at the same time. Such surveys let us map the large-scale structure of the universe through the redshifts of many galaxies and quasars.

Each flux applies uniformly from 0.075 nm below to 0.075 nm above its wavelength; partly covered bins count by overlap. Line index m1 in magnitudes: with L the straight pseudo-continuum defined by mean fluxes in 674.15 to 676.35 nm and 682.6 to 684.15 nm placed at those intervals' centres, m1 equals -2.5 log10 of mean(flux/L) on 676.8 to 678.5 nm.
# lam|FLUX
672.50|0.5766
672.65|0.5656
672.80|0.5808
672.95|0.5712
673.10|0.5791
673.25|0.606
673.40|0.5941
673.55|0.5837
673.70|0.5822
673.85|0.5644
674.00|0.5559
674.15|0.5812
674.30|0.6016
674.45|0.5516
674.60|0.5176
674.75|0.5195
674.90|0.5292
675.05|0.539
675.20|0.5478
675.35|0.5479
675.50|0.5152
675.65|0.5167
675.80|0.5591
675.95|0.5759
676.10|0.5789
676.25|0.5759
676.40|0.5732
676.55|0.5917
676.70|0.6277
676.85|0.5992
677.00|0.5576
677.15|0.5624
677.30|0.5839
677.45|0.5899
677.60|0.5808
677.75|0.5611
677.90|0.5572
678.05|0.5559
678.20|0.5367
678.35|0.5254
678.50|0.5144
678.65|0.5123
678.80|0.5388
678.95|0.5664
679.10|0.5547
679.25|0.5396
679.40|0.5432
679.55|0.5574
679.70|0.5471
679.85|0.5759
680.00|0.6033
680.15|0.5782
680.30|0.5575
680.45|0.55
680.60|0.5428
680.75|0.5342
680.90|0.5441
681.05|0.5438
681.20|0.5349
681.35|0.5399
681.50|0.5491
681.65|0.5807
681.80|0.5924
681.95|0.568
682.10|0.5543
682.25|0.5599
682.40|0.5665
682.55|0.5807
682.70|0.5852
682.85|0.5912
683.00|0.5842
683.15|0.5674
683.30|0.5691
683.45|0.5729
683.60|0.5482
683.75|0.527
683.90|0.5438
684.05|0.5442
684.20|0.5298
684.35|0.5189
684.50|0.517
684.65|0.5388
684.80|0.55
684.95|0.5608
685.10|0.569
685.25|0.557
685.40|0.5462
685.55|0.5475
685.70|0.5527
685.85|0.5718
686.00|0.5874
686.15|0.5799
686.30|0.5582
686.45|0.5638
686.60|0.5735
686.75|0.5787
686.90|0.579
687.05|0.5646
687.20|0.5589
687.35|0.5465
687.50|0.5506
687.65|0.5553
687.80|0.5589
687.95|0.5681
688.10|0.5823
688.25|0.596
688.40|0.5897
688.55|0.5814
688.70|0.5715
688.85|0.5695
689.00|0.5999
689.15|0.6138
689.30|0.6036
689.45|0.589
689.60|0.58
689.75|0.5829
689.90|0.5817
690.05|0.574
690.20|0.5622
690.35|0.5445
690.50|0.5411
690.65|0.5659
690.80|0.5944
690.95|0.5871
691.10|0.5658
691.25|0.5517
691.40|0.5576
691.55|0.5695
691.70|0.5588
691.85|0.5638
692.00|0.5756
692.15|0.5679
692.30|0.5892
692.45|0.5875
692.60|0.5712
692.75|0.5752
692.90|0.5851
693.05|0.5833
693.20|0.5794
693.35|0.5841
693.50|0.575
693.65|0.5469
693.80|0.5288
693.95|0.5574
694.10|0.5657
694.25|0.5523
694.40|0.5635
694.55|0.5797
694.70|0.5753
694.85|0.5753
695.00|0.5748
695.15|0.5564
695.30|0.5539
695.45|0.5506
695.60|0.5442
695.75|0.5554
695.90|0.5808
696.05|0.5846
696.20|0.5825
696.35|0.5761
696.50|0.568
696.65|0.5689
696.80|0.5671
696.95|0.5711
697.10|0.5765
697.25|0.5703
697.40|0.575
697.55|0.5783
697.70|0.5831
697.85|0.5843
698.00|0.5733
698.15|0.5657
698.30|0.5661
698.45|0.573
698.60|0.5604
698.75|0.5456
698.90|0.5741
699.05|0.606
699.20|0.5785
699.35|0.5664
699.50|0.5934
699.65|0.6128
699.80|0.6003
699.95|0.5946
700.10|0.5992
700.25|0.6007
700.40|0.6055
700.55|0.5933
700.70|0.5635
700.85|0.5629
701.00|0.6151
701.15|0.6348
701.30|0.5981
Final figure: -0.016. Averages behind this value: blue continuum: 0.55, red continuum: 0.563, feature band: 0.562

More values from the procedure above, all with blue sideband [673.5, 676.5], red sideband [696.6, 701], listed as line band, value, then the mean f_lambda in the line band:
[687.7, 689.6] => -0.03 mag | 0.585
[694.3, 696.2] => 0.02 mag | 0.567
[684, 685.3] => 0.05 mag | 0.543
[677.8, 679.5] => 0.04 mag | 0.541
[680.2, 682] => 0.02 mag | 0.553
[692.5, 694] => 0.01 mag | 0.569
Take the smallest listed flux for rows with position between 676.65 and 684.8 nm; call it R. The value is 0.5123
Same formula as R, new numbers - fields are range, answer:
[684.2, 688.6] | 0.517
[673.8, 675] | 0.5176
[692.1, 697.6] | 0.5288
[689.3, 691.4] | 0.5411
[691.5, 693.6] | 0.5588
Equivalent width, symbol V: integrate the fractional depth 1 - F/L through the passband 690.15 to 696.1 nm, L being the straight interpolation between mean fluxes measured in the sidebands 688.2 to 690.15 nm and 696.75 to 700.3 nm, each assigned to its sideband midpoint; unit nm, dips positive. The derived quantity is 0.17 nm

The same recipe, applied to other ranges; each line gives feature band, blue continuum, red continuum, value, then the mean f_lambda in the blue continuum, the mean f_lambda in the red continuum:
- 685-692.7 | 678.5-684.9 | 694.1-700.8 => -0.10 nm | 0.554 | 0.575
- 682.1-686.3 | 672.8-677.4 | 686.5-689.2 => 0.10 nm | 0.567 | 0.574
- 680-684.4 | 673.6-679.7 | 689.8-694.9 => 0.02 nm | 0.557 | 0.569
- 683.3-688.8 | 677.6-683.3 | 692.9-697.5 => 0.02 nm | 0.557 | 0.568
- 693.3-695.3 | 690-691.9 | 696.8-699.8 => 0.02 nm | 0.564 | 0.577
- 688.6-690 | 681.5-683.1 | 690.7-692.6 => -0.04 nm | 0.575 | 0.572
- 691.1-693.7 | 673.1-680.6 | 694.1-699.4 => -0.02 nm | 0.561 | 0.57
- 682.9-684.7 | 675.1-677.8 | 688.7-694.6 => 0.07 nm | 0.569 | 0.572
